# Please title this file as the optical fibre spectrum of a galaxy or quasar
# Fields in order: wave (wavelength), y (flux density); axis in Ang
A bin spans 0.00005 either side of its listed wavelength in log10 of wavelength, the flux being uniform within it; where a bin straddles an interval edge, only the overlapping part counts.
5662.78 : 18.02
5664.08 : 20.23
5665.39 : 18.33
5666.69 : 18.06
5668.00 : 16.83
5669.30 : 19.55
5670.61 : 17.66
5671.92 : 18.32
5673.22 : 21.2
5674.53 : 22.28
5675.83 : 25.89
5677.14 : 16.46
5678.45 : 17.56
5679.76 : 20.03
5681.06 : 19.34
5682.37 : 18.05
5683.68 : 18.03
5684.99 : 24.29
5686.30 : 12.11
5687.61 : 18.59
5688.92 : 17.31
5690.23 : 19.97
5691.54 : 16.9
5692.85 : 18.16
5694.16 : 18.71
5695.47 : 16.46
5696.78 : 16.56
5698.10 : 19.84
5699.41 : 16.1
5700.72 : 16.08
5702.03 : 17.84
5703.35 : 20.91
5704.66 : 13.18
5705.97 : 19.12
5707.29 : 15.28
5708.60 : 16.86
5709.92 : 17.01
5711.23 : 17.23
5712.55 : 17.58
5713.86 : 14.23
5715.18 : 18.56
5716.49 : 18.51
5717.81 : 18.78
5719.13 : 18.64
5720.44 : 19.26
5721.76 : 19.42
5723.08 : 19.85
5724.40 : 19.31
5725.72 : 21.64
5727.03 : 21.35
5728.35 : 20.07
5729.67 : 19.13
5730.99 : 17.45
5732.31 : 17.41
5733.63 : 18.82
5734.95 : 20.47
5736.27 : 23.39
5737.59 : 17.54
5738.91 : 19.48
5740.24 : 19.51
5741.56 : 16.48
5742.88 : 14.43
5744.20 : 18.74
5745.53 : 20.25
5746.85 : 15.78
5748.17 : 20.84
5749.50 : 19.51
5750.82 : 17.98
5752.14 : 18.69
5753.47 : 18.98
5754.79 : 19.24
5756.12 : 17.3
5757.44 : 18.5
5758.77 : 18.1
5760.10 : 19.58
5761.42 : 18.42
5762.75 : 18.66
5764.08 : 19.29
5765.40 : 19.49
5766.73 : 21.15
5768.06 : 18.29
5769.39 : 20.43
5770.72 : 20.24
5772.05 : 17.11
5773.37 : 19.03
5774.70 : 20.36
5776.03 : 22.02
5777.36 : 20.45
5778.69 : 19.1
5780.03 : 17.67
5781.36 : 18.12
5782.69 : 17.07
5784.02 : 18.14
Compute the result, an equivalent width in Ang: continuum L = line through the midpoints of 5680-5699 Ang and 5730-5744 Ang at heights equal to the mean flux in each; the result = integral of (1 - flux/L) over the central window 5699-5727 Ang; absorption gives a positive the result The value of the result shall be 0.6 Ang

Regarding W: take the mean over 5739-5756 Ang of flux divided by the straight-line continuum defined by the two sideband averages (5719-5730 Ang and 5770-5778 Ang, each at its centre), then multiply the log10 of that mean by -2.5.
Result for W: 0.09 mag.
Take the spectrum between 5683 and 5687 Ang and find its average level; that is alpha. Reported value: 18.1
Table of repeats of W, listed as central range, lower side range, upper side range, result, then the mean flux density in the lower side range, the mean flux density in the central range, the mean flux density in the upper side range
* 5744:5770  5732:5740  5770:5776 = 0.033 mag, 19.6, 19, 19.5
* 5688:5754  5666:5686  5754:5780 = 0.060 mag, 19.4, 18.3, 19.3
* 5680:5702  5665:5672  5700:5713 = -0.027 mag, 18.1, 17.9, 17.1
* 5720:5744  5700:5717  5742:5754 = -0.079 mag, 17.1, 19.2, 18.3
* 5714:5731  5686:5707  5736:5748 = -0.079 mag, 17.4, 19.3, 18.3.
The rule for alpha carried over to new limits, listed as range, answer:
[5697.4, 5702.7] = 17.4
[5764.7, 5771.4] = 19.9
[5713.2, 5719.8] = 17.8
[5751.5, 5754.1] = 18.8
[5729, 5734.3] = 18.2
